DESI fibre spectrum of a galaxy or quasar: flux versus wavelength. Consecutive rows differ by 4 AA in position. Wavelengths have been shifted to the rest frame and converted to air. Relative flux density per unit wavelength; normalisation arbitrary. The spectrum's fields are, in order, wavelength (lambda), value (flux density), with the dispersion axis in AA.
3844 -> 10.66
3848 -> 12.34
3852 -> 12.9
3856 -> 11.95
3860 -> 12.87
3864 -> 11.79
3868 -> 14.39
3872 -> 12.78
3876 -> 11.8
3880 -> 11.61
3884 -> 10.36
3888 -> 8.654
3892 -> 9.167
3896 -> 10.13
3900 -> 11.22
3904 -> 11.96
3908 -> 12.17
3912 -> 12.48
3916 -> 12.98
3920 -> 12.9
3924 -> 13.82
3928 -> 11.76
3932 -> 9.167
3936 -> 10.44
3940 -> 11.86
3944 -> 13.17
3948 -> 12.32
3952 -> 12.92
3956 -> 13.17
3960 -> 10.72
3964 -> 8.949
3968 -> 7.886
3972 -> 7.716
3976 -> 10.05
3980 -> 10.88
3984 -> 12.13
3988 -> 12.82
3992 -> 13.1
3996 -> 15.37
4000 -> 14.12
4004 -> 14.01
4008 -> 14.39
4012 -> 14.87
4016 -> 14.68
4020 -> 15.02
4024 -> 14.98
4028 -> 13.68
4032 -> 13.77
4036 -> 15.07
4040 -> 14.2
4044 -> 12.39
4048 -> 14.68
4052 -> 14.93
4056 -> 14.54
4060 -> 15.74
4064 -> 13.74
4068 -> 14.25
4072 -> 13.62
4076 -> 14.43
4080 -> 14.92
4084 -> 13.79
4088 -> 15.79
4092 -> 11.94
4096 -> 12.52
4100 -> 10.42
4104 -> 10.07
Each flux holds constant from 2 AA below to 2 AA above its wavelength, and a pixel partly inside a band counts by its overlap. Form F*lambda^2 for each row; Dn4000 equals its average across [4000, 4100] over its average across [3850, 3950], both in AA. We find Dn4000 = 1.30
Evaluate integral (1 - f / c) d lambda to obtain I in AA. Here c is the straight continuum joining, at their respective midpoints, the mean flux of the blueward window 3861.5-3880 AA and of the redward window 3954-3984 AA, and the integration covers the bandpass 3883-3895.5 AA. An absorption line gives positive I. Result 2.8 AA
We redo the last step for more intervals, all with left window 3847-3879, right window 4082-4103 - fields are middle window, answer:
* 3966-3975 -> 3.3 AA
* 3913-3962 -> 2.0 AA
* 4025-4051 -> -2.7 AA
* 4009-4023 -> -2.4 AA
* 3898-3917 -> 0.7 AA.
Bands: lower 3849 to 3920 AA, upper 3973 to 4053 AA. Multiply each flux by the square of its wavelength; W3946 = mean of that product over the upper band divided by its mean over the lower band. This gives 1.24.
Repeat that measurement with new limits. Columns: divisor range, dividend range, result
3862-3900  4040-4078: 1.39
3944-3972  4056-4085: 1.40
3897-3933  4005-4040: 1.27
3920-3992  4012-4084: 1.34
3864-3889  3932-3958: 1.07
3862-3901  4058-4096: 1.40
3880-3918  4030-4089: 1.41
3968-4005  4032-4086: 1.24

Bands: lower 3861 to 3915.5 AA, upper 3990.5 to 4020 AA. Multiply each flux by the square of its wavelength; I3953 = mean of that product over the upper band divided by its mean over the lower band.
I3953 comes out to 1.3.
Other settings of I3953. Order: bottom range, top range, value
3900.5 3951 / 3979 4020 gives 1.18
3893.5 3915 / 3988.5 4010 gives 1.28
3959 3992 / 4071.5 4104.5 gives 1.35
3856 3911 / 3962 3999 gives 1.01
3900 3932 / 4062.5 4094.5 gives 1.24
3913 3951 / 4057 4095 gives 1.26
